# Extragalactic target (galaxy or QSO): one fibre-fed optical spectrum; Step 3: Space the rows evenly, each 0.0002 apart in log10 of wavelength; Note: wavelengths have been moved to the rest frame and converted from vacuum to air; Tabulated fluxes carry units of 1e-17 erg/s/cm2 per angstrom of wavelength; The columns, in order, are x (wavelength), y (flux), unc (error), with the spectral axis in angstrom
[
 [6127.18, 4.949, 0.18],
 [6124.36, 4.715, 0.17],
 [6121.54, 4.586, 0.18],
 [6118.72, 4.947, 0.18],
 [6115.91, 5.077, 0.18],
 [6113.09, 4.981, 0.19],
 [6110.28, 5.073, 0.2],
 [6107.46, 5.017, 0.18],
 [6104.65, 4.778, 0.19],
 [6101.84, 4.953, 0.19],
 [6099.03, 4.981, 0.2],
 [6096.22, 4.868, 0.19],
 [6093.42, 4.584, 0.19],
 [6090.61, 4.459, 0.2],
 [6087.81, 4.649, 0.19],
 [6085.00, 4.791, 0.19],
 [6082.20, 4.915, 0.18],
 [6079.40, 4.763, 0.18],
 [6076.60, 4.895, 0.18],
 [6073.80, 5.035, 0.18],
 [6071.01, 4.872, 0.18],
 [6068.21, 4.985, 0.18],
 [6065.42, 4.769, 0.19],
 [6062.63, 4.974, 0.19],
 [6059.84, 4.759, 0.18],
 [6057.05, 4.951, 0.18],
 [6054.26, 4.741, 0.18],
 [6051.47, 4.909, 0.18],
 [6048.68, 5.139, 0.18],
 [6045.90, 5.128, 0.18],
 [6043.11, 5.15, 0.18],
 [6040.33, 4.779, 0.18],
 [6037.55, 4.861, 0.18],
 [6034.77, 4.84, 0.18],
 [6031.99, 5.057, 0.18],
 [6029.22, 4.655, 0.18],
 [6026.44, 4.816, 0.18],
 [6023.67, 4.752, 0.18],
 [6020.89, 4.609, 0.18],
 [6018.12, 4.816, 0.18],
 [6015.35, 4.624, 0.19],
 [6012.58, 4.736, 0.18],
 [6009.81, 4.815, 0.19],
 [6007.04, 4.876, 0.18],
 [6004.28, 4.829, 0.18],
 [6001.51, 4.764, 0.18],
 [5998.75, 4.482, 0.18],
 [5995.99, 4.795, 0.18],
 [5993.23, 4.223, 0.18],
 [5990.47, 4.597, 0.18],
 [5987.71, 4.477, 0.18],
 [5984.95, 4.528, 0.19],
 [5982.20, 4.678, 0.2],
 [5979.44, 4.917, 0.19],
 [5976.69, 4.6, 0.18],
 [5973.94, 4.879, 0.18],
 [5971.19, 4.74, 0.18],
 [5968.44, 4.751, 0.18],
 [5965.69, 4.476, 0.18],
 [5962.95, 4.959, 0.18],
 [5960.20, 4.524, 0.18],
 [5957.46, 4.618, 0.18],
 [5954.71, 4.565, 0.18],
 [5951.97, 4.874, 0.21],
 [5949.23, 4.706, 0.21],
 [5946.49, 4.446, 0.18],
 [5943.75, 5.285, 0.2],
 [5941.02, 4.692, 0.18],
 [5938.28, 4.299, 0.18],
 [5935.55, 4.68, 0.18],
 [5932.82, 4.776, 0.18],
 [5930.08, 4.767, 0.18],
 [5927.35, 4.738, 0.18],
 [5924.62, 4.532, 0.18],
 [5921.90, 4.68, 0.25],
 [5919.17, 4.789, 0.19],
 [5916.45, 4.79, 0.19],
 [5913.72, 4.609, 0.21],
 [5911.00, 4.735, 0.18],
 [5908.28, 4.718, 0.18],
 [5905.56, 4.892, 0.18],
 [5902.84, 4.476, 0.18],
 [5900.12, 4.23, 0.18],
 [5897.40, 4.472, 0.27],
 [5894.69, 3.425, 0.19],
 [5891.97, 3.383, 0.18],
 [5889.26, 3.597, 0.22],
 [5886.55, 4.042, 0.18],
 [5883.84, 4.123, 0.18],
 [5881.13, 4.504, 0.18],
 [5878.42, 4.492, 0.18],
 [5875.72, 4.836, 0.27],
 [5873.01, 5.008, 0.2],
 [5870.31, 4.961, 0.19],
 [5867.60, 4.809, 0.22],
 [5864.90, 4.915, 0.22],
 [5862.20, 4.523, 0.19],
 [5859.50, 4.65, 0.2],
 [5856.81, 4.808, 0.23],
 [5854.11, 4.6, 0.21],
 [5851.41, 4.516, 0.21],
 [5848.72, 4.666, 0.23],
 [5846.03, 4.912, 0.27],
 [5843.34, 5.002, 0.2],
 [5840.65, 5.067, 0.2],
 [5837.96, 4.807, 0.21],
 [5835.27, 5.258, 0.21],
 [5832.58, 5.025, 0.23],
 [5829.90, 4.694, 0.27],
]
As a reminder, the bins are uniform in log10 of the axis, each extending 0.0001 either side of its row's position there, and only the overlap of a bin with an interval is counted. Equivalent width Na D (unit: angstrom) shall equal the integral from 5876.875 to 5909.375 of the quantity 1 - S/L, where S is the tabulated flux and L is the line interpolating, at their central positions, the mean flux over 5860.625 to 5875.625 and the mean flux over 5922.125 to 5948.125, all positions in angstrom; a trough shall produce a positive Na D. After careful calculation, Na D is 4.0 angstrom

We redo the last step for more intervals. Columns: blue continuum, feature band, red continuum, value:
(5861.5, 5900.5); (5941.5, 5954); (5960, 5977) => -0.5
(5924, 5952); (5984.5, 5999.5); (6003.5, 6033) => 0.7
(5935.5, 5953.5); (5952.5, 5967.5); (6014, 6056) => 0.3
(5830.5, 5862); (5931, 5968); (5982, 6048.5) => 0.8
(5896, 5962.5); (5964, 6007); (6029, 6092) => 0.9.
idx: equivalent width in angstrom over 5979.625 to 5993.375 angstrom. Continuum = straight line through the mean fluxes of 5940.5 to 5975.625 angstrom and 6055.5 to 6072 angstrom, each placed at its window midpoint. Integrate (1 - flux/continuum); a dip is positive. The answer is 0.6 angstrom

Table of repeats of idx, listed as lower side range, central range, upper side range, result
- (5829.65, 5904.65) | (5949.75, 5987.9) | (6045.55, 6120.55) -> 0.2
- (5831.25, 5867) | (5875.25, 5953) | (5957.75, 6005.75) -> 4.0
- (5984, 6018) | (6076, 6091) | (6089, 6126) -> 0.1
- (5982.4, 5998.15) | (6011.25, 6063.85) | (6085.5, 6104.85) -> -2.6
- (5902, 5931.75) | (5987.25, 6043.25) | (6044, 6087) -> 1.2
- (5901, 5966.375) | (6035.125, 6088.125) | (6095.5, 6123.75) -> -0.5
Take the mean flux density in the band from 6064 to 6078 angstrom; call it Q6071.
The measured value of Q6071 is 4.91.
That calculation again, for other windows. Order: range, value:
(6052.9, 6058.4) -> 4.84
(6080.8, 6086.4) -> 4.85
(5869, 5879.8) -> 4.82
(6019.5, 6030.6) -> 4.71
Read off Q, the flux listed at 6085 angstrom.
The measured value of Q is 4.791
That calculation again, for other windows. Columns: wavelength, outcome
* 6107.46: 5.017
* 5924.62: 4.532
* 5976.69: 4.6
